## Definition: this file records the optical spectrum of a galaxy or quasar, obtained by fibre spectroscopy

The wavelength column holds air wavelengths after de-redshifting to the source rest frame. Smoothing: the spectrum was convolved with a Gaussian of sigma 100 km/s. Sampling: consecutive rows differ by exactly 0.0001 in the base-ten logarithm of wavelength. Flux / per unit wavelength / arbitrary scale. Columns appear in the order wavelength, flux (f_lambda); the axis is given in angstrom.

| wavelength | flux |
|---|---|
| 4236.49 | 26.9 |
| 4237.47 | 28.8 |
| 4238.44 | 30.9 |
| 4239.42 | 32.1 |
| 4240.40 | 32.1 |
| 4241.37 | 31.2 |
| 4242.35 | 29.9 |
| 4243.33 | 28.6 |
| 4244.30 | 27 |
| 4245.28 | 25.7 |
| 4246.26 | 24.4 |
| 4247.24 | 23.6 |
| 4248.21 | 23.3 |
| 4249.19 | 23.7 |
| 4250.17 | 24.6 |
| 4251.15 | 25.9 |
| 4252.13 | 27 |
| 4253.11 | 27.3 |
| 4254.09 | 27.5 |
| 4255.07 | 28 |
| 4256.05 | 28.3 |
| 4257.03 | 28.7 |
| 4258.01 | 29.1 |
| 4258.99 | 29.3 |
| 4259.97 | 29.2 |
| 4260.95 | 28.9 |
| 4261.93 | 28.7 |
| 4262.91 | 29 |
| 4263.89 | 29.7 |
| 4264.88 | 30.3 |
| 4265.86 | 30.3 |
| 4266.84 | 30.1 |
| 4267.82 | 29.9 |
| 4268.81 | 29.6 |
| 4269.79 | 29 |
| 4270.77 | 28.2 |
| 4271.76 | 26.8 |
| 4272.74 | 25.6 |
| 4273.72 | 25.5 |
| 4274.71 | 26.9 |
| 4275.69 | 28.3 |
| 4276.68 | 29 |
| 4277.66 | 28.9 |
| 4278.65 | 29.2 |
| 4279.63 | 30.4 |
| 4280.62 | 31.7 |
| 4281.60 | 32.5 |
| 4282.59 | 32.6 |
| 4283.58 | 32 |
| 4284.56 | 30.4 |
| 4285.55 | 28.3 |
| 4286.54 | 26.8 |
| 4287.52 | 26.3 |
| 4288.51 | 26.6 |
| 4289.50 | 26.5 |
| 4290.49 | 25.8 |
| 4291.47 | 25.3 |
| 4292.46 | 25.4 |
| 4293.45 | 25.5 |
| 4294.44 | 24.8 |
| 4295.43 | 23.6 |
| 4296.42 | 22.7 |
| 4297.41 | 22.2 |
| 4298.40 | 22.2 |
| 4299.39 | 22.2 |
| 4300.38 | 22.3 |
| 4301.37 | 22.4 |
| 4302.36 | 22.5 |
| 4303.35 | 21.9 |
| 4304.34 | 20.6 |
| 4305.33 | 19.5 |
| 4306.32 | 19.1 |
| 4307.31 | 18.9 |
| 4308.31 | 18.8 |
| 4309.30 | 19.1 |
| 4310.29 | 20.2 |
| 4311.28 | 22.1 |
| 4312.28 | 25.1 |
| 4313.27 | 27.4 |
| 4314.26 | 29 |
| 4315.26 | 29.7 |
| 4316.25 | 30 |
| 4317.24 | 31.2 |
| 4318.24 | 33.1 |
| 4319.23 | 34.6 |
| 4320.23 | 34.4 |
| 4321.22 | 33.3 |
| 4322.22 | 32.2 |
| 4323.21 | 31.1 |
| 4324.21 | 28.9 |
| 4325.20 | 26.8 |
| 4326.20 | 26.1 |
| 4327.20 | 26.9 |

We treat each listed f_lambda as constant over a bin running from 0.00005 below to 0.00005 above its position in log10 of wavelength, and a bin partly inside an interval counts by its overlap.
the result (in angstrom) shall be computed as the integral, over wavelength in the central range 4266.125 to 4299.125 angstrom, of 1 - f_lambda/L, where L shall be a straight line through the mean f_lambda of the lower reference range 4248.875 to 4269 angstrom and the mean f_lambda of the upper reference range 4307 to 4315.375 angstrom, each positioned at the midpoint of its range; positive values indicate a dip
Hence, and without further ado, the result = -1.9 angstrom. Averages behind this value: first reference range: 28.4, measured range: 27.5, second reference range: 23.2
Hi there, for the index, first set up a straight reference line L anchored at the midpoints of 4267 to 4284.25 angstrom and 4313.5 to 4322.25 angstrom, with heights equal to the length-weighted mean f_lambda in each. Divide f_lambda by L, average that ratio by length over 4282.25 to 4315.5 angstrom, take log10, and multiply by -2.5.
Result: 0.25 mag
